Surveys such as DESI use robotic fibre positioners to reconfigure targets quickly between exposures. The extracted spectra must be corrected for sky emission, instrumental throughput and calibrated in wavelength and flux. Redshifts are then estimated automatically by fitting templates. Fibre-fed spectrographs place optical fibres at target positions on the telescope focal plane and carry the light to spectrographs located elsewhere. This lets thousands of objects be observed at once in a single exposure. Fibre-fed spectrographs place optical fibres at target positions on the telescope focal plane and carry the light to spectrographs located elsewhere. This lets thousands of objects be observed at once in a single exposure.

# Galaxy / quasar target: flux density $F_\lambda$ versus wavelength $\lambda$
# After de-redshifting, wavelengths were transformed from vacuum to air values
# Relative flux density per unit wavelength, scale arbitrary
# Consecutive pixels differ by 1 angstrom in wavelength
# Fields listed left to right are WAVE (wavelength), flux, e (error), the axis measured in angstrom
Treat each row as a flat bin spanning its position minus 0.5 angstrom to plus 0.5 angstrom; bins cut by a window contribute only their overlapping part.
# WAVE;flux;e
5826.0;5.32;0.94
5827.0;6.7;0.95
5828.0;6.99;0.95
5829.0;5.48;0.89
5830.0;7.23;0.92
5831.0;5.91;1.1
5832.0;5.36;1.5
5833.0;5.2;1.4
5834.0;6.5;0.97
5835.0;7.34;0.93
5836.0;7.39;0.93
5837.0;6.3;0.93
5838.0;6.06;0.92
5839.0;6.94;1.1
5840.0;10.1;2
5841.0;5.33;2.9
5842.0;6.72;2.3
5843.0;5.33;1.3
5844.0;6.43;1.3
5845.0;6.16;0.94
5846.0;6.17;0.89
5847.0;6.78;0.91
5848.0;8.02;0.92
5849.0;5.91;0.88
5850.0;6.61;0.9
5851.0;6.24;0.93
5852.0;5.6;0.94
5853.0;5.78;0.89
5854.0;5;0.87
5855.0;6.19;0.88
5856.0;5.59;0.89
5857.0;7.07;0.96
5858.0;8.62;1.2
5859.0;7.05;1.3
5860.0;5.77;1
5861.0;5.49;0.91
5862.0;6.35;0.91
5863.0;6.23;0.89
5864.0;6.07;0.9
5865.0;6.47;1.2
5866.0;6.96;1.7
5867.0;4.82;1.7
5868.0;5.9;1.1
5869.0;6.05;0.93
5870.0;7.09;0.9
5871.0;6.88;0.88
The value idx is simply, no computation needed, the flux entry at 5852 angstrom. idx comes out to 5.6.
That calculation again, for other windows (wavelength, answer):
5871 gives 6.88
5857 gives 7.07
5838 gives 6.06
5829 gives 5.48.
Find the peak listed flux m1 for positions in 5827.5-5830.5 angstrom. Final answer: 7.23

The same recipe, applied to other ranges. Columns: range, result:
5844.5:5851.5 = 8.02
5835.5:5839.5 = 7.39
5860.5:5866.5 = 6.96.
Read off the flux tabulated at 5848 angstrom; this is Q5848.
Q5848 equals 8.02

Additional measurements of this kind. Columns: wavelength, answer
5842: 6.72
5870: 7.09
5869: 6.05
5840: 10.1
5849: 5.91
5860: 5.77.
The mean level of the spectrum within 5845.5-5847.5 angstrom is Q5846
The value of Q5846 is 6.47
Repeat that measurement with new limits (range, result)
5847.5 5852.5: 6.48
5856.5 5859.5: 7.58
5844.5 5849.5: 6.61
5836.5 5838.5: 6.18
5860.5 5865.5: 6.12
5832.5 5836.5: 6.61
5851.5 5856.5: 5.63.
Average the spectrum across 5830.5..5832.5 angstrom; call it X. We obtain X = 5.63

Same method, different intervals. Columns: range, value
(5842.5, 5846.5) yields 6.02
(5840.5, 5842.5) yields 6.03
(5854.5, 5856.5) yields 5.89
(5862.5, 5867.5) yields 6.11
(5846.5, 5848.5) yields 7.4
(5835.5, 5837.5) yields 6.84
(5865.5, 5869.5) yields 5.93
